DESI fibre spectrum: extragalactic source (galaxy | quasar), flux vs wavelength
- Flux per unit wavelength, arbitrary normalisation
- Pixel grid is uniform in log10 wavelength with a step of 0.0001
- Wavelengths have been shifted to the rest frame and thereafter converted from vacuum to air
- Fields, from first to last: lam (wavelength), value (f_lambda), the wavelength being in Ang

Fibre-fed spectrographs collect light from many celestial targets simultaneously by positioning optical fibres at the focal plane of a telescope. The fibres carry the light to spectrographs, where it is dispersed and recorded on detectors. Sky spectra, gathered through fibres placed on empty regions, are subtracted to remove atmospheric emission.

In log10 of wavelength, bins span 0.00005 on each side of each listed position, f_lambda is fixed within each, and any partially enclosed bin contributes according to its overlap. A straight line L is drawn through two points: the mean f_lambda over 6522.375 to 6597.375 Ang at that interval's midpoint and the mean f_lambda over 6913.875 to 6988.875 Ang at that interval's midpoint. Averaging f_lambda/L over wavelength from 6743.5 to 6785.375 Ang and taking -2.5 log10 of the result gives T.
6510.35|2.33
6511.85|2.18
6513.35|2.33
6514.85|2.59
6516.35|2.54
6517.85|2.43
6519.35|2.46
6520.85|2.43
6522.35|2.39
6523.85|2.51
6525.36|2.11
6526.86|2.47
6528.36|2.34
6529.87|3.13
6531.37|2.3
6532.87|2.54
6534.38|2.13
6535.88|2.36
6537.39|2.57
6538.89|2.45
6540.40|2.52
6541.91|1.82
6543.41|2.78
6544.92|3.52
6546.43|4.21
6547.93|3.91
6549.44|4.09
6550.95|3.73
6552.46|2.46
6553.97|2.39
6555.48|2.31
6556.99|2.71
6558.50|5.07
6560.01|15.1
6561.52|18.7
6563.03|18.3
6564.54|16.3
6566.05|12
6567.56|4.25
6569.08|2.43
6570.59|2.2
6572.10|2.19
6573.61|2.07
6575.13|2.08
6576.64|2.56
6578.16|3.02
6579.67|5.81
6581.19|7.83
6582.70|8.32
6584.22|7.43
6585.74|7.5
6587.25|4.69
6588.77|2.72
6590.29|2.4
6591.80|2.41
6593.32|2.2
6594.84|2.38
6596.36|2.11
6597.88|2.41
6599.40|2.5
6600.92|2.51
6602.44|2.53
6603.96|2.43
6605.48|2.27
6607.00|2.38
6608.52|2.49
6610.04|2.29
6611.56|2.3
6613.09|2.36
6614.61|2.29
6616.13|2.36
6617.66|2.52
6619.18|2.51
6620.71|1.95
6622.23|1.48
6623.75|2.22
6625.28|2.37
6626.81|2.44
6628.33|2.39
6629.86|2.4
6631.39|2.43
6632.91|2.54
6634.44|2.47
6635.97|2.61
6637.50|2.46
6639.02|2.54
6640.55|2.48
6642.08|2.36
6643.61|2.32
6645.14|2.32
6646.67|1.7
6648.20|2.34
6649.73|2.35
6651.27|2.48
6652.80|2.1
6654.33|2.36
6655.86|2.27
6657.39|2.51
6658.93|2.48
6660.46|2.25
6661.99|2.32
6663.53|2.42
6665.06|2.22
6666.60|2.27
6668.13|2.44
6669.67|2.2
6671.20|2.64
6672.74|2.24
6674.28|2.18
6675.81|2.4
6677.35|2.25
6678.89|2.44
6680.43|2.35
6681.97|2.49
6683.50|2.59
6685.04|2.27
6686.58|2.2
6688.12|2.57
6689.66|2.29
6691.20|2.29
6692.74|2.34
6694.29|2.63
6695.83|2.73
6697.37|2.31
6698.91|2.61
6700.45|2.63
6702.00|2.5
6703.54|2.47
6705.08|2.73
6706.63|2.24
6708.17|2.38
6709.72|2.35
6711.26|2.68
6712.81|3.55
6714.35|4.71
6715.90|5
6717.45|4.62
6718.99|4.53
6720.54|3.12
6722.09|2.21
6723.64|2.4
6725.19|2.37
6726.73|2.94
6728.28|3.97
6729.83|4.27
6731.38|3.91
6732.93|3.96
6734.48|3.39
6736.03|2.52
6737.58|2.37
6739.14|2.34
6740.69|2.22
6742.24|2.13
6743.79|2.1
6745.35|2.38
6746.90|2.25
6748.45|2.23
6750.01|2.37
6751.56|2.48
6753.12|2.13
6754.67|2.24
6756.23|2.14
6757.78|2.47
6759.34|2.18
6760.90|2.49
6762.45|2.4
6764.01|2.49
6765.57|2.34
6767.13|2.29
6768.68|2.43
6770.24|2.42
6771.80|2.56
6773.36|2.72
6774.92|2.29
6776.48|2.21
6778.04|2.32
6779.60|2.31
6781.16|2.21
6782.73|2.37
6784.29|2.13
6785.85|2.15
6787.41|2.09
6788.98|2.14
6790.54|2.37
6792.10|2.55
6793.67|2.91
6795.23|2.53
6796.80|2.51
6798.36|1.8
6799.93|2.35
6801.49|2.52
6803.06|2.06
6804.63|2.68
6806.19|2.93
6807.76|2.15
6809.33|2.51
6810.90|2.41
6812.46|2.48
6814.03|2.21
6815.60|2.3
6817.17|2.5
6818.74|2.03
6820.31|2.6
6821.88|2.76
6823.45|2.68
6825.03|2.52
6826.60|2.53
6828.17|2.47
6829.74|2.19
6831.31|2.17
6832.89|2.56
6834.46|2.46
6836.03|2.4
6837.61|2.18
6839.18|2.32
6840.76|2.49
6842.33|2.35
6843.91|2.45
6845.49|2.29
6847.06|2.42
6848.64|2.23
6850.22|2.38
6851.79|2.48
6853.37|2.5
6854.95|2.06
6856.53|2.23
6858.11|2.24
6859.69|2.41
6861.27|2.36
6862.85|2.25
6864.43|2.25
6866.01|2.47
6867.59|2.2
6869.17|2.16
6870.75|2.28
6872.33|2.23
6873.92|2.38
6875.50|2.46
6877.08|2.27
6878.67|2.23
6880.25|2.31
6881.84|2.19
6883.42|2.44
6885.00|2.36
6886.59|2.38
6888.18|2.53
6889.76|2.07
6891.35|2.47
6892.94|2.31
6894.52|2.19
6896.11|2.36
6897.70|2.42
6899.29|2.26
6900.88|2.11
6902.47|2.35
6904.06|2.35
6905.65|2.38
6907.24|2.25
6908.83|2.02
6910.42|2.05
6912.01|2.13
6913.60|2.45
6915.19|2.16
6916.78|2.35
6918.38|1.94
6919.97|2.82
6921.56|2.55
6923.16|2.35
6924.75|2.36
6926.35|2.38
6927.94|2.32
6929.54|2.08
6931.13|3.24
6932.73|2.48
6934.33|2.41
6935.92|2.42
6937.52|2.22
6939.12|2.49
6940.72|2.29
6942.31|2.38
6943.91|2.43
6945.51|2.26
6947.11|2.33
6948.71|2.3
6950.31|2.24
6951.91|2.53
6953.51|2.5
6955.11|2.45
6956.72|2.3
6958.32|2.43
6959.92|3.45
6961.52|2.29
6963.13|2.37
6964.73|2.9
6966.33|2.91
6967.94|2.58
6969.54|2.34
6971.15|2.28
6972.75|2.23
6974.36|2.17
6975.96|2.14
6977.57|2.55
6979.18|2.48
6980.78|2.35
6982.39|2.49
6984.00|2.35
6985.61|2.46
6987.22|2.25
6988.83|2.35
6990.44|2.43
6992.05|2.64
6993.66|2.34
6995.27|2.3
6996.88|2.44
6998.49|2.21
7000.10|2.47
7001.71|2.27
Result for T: 0.42 mag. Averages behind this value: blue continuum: 4.57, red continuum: 2.43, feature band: 2.33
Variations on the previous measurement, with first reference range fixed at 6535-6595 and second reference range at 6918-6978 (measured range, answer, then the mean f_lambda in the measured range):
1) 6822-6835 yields 0.31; 2.46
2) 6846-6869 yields 0.31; 2.32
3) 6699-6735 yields 0.24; 3.25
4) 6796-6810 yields 0.40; 2.39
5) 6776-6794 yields 0.48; 2.3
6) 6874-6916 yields 0.22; 2.29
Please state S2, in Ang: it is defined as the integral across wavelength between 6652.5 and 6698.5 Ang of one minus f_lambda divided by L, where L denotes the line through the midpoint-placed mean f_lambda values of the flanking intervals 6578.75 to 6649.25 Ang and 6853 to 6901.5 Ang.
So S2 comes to 6.9 Ang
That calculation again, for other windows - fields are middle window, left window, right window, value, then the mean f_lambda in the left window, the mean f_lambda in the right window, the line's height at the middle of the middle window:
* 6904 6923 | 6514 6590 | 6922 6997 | 2.7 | 4.56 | 2.43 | 2.67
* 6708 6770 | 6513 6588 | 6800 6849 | 5.5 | 4.59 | 2.42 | 3.09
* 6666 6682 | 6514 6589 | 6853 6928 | 6.0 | 4.59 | 2.3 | 3.76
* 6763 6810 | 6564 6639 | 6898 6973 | 7.7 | 3.4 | 2.4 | 2.84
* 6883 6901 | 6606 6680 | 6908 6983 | 0.5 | 2.34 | 2.41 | 2.4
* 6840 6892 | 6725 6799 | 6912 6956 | 2.4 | 2.51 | 2.39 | 2.44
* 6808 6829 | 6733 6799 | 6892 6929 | -1.0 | 2.37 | 2.3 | 2.35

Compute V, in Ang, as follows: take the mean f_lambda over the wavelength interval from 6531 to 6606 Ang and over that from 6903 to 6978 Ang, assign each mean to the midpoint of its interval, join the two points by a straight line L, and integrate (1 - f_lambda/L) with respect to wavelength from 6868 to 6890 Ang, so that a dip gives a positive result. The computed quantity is 3.6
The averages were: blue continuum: 4.57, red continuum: 2.4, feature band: 2.31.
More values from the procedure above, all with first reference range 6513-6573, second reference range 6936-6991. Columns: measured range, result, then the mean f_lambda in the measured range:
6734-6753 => 6.0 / 2.37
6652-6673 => 8.3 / 2.34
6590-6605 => 6.4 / 2.39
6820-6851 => 6.3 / 2.42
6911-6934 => 2.0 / 2.4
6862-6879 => 3.4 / 2.29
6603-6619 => 6.8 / 2.38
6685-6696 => 3.9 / 2.41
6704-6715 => 2.2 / 2.92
